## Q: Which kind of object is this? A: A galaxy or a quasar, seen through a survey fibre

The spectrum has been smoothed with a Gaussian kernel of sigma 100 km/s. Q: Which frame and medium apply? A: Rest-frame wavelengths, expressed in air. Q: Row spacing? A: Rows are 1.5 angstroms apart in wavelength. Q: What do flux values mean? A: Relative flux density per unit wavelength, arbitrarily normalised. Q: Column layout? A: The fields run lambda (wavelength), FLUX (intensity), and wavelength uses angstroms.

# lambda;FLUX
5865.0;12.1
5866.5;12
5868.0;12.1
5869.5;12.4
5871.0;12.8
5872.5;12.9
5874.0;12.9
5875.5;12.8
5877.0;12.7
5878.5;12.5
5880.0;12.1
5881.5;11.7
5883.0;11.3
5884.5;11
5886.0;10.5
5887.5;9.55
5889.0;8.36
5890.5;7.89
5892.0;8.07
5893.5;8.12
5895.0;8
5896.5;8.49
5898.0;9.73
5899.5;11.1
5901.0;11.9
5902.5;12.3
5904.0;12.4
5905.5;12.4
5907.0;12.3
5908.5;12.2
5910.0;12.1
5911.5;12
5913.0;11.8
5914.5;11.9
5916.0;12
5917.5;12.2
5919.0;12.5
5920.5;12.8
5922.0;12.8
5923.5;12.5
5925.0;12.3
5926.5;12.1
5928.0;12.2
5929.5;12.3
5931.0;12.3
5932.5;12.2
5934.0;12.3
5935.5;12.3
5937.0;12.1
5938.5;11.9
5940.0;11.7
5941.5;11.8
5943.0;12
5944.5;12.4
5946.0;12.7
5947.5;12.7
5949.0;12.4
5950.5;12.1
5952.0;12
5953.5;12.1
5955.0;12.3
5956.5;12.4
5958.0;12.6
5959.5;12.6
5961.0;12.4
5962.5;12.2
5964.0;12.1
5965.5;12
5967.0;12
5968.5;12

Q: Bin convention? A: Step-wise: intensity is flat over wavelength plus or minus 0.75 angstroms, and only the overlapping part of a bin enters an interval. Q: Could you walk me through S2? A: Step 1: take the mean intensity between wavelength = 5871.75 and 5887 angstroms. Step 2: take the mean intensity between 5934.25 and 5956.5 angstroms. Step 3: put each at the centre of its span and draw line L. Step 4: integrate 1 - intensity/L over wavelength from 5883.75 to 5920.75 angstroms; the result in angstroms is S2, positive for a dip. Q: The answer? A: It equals 3.8 angstroms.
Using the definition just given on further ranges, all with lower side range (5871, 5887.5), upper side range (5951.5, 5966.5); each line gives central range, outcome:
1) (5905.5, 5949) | -0.3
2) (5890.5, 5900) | 2.6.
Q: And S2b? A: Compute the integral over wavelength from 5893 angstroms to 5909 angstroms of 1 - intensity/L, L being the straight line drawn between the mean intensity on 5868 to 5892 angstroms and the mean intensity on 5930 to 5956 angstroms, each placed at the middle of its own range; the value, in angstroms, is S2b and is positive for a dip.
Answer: 1.10 angstroms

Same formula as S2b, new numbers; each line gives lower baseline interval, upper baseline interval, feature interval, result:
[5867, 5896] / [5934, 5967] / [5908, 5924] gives -0.9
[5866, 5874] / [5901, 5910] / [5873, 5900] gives 4.4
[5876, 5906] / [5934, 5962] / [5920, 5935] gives -1.0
